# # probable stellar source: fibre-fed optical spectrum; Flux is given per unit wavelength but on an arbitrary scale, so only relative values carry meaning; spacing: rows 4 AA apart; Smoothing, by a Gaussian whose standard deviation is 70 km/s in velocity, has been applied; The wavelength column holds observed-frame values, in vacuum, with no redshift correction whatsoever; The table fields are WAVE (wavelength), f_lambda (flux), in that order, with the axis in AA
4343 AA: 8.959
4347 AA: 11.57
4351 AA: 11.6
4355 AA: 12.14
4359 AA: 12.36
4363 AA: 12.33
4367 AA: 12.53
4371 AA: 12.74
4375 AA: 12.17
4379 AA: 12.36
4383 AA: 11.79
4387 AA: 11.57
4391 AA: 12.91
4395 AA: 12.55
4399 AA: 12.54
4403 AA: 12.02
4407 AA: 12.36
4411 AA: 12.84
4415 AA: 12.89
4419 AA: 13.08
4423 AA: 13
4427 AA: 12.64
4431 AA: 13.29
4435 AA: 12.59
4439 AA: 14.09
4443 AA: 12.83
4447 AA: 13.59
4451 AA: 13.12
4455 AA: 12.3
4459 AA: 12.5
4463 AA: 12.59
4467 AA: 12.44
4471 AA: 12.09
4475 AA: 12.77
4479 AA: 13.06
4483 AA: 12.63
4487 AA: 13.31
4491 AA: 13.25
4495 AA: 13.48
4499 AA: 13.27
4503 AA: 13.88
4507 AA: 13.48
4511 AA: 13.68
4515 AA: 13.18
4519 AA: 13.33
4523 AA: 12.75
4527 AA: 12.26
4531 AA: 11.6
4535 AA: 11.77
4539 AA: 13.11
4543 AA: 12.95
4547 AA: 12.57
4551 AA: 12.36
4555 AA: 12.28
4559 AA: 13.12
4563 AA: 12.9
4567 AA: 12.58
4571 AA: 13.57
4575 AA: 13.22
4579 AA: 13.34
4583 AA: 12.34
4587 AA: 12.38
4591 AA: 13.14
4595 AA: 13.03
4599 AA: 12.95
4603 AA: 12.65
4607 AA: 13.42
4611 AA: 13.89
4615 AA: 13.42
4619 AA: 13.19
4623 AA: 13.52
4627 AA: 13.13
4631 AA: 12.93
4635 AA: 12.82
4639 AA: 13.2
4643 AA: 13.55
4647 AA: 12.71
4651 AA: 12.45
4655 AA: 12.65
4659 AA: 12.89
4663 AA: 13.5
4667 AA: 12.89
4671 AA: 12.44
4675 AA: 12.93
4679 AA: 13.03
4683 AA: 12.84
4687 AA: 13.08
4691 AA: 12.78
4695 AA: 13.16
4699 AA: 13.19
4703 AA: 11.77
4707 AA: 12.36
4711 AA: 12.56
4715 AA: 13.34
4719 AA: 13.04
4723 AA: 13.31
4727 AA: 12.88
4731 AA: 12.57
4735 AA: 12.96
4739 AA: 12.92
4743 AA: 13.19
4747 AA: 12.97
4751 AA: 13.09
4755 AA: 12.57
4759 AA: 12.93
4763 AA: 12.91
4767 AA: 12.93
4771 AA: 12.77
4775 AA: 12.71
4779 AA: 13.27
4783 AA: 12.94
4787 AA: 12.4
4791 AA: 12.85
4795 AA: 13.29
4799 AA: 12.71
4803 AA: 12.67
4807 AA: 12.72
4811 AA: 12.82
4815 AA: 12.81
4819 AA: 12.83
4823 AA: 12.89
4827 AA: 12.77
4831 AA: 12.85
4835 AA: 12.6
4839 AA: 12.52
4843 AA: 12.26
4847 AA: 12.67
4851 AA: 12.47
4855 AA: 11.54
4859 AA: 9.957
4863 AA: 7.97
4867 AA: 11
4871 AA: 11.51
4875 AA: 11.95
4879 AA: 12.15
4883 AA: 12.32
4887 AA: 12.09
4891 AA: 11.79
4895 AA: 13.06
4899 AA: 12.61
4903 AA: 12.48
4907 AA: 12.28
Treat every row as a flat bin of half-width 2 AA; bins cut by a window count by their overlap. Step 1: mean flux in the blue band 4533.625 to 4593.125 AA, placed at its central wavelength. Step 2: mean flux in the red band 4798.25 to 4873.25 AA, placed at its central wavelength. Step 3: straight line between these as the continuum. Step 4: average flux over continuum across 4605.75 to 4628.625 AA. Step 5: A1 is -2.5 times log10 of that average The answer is -0.066 mag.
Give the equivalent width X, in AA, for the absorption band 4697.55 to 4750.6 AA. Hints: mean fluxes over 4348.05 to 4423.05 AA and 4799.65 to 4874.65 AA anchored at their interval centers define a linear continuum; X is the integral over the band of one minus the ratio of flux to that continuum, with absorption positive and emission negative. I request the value -3.1 AA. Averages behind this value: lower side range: 12.4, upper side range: 12.1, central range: 12.9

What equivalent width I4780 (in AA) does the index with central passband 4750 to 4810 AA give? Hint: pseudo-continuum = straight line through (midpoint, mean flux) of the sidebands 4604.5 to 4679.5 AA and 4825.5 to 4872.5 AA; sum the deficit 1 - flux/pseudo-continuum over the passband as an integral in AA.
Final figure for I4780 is -3.51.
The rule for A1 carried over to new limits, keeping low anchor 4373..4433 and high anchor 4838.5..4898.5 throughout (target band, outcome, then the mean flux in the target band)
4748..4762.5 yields -0.086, 12.9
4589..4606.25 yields -0.069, 13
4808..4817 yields -0.090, 12.8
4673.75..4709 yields -0.068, 12.8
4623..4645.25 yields -0.090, 13.2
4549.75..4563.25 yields -0.035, 12.7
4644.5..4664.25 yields -0.066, 12.8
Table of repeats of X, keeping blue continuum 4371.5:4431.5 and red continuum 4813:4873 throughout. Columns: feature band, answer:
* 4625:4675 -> -3.1 AA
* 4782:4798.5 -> -1.2 AA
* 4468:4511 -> -2.5 AA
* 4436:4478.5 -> -1.3 AA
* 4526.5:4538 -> 0.4 AA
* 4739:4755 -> -1.3 AA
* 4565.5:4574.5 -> -0.6 AA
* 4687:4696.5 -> -0.7 AA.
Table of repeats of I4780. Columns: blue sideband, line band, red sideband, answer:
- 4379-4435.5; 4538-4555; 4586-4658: 0.3 AA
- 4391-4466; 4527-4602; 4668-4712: 0.4 AA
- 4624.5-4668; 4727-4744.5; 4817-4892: -0.5 AA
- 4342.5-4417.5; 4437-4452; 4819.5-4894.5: -1.6 AA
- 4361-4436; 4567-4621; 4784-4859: -2.3 AA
